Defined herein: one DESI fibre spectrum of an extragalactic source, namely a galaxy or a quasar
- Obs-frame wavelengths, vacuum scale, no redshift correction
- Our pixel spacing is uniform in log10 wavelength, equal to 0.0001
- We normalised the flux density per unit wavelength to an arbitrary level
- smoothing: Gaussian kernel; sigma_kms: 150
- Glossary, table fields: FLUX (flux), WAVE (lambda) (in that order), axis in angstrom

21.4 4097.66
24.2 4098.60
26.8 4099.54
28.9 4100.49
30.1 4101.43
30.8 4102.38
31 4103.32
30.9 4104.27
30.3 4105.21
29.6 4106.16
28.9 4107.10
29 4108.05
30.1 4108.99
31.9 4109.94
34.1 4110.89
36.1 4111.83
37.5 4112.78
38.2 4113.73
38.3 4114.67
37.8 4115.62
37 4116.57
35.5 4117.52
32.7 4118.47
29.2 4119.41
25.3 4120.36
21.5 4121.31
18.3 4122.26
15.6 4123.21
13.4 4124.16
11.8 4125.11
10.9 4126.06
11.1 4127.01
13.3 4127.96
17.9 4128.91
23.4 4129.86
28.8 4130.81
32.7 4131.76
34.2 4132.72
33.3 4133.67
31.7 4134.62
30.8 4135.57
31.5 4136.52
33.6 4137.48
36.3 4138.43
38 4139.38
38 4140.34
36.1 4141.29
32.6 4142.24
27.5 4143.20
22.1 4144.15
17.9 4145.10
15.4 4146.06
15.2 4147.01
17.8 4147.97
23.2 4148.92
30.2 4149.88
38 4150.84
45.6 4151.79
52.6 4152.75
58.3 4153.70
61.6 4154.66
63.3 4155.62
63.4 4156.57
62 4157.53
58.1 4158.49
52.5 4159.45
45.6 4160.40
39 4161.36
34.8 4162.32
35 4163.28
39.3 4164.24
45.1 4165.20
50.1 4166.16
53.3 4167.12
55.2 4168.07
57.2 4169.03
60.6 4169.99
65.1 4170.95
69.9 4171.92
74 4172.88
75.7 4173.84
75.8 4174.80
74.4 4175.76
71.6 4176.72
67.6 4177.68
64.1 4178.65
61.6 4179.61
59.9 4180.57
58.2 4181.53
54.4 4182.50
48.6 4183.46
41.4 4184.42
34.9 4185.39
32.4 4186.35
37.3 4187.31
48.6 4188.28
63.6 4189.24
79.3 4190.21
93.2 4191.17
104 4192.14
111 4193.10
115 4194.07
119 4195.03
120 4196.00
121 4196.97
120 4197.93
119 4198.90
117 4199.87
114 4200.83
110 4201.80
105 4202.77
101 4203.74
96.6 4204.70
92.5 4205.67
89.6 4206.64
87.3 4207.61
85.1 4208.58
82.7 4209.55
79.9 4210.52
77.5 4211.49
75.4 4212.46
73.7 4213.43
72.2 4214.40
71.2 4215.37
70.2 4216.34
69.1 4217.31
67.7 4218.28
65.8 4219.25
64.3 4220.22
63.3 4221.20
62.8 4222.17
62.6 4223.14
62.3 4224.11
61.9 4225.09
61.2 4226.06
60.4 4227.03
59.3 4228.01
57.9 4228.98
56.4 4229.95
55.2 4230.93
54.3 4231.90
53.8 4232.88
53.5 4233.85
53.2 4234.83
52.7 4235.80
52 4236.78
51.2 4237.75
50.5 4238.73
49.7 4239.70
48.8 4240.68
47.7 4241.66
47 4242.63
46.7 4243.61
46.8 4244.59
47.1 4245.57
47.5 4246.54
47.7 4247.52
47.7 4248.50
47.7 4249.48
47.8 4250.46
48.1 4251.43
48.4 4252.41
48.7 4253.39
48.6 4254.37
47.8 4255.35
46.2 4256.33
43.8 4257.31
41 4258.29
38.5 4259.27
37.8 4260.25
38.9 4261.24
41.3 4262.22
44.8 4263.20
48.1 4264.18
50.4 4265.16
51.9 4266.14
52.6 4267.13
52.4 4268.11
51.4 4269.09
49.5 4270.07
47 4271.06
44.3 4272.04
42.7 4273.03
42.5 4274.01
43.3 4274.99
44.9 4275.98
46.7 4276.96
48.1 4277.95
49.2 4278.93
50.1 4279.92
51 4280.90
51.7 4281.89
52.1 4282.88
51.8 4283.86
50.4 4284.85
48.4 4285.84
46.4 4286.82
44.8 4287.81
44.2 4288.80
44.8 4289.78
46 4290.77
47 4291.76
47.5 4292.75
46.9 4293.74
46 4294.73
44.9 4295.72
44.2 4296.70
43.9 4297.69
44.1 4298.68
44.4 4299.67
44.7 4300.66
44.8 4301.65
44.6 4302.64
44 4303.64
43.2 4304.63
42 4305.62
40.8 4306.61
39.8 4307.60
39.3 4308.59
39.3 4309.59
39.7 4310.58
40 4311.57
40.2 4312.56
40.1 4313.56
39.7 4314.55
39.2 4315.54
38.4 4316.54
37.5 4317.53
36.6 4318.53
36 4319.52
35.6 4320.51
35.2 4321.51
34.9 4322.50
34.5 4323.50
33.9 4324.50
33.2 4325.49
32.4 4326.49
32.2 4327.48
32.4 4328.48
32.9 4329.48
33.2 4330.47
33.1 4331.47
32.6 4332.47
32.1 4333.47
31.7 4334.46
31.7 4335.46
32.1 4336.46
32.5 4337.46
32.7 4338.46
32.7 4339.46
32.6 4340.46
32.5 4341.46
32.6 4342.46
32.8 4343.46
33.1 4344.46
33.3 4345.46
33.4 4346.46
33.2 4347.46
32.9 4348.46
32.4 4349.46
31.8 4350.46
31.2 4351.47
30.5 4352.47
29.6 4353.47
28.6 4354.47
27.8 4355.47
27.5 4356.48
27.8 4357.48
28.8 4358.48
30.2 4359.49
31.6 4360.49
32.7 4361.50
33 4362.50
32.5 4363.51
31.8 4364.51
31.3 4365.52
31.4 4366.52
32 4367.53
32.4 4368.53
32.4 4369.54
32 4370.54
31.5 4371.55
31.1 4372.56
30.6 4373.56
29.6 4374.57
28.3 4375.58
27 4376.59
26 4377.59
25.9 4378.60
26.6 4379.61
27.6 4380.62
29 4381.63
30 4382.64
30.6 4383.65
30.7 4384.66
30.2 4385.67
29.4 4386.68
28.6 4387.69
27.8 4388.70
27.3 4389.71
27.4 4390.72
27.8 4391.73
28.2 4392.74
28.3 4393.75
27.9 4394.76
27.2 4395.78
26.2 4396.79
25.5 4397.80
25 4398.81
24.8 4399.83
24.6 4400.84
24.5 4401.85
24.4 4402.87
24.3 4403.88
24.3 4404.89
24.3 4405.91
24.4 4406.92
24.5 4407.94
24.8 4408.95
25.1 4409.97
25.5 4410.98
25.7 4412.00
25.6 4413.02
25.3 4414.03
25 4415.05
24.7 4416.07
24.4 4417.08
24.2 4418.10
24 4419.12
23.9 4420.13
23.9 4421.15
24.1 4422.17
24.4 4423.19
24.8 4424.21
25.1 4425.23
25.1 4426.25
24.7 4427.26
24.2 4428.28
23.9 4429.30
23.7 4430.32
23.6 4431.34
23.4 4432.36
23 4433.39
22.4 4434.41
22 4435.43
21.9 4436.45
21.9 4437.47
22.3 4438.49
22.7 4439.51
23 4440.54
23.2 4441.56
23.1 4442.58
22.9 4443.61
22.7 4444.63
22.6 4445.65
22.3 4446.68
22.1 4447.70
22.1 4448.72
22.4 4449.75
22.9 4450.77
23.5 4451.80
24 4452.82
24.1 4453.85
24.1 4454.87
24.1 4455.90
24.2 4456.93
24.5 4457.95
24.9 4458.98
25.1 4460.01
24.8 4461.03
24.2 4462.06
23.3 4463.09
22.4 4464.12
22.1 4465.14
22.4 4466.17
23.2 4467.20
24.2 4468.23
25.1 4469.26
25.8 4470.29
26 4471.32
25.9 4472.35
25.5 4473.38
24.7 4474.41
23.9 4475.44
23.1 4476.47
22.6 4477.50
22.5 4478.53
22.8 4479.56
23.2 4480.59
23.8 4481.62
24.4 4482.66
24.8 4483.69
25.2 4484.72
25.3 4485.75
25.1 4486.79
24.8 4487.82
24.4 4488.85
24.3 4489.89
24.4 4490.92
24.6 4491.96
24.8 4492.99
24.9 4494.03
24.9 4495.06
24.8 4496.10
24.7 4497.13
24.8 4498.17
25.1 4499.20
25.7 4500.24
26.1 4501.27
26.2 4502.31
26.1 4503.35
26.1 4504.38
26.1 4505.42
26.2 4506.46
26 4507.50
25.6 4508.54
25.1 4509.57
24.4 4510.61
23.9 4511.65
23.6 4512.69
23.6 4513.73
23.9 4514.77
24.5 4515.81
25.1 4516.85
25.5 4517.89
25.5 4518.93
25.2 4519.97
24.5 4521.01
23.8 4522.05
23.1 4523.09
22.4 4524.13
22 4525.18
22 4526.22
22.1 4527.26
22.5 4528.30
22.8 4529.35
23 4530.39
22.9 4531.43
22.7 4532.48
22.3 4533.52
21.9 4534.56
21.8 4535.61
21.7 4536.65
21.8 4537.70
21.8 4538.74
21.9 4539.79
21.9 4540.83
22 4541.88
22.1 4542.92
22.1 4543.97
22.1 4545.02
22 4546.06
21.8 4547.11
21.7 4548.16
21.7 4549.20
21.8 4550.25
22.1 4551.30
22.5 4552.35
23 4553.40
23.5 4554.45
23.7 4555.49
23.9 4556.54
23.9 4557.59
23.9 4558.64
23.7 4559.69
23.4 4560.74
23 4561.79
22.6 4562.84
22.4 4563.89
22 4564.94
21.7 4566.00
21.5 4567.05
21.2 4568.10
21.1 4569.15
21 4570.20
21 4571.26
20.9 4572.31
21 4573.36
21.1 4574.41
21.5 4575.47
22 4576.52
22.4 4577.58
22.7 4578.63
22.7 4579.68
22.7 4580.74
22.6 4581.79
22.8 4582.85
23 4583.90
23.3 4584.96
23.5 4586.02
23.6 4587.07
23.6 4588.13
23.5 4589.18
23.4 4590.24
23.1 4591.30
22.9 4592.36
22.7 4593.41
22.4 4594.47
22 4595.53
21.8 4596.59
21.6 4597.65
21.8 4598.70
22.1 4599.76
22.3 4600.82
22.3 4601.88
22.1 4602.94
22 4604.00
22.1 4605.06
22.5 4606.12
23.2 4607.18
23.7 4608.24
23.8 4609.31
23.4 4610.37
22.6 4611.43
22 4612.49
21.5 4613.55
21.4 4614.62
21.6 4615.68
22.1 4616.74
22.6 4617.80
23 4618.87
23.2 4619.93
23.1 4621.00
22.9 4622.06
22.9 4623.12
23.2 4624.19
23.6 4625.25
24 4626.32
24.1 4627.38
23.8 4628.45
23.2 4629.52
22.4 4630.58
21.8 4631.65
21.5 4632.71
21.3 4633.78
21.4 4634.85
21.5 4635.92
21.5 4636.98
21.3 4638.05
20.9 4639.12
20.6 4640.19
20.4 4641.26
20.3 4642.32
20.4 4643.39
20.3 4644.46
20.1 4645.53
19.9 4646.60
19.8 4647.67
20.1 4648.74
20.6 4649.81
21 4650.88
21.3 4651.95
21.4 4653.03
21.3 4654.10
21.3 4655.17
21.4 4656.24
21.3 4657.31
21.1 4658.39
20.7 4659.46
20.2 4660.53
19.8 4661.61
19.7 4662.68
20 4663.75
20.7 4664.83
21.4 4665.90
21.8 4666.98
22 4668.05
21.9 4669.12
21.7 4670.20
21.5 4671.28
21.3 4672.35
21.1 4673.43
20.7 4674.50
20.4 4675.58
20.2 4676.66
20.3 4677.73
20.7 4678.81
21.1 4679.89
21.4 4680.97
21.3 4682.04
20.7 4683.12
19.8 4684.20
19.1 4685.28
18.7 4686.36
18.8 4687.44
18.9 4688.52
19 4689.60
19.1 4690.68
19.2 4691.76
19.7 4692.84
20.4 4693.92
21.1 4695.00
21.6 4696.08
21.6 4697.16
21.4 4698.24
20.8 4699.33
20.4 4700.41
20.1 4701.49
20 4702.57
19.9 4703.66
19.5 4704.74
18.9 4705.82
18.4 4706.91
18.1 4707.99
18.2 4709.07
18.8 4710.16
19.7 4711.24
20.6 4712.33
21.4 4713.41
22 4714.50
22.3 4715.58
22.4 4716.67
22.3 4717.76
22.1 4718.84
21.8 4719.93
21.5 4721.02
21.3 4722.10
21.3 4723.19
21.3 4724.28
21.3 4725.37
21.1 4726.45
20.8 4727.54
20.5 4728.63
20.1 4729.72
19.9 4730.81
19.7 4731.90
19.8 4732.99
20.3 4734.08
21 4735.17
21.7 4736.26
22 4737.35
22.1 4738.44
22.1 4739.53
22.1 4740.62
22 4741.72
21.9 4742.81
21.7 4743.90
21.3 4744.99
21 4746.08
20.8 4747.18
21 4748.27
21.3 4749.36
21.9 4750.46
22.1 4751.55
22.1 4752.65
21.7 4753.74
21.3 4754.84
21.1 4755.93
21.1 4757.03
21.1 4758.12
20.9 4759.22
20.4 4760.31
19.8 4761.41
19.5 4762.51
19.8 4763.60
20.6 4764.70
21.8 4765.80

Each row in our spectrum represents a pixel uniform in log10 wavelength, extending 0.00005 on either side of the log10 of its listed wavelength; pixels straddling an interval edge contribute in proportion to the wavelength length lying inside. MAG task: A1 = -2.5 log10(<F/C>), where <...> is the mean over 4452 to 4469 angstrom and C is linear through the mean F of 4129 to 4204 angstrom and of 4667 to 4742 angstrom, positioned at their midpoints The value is 0.49 mag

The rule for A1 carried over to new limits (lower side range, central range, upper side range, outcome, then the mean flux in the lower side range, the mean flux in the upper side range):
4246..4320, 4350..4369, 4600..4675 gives 0.29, 45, 21.7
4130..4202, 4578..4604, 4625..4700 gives 0.15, 57.1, 20.9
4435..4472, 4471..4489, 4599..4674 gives -0.05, 23.4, 21.7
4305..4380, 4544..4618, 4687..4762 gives 0.13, 33.1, 20.8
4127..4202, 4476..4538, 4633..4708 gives 0.30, 55.4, 20.5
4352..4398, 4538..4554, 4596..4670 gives 0.11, 29.4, 21.7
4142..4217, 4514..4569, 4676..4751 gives 0.48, 66.3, 20.6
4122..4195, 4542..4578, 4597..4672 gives 0.16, 46.6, 21.7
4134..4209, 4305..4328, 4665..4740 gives 0.33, 61.9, 20.6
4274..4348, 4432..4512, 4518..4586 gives 0.17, 40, 22.5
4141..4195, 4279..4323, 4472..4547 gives -0.02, 54.1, 23.9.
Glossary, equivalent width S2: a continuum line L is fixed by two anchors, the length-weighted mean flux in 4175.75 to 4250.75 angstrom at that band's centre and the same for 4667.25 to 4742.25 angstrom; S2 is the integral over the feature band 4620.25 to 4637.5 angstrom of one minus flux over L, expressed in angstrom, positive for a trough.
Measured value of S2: 3.4 angstrom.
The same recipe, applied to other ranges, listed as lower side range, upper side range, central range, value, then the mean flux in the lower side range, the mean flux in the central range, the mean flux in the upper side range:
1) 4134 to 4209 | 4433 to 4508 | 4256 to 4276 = 1.8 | 61.9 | 45.4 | 24.1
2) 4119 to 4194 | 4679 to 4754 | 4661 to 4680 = 1.5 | 44.8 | 20.9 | 20.7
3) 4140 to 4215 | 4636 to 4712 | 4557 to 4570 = 3.4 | 65.4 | 22.5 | 20.4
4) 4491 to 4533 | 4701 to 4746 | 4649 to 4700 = 2.4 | 24.4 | 20.6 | 20.8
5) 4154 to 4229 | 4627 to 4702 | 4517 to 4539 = 7.8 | 71.6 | 23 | 20.8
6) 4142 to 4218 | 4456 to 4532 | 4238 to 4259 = 3.6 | 66.3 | 47.3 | 24.3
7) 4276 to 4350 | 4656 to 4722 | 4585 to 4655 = 5.6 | 39.7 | 22.1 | 20.5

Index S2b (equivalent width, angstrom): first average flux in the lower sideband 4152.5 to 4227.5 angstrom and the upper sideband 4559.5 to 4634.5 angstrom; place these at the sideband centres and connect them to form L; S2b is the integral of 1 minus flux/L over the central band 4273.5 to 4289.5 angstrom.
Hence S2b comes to 3.4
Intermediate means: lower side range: 71.5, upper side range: 22.5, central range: 47.8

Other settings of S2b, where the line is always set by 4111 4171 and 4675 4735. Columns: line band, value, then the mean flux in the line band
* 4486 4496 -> 0.5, 24.7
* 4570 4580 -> 0.9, 21.6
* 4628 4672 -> 1.6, 21.1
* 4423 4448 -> 4.0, 23.2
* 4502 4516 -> 0.3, 25.1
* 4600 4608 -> 0.2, 22.4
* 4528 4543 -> 1.6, 22.2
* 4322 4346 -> -2.0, 32.8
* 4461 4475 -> 1.3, 24.2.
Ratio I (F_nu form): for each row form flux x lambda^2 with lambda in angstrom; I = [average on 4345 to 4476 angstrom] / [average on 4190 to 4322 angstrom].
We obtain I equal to 0.49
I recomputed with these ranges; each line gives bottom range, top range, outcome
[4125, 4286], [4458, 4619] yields 0.49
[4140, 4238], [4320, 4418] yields 0.50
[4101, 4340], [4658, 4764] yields 0.52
